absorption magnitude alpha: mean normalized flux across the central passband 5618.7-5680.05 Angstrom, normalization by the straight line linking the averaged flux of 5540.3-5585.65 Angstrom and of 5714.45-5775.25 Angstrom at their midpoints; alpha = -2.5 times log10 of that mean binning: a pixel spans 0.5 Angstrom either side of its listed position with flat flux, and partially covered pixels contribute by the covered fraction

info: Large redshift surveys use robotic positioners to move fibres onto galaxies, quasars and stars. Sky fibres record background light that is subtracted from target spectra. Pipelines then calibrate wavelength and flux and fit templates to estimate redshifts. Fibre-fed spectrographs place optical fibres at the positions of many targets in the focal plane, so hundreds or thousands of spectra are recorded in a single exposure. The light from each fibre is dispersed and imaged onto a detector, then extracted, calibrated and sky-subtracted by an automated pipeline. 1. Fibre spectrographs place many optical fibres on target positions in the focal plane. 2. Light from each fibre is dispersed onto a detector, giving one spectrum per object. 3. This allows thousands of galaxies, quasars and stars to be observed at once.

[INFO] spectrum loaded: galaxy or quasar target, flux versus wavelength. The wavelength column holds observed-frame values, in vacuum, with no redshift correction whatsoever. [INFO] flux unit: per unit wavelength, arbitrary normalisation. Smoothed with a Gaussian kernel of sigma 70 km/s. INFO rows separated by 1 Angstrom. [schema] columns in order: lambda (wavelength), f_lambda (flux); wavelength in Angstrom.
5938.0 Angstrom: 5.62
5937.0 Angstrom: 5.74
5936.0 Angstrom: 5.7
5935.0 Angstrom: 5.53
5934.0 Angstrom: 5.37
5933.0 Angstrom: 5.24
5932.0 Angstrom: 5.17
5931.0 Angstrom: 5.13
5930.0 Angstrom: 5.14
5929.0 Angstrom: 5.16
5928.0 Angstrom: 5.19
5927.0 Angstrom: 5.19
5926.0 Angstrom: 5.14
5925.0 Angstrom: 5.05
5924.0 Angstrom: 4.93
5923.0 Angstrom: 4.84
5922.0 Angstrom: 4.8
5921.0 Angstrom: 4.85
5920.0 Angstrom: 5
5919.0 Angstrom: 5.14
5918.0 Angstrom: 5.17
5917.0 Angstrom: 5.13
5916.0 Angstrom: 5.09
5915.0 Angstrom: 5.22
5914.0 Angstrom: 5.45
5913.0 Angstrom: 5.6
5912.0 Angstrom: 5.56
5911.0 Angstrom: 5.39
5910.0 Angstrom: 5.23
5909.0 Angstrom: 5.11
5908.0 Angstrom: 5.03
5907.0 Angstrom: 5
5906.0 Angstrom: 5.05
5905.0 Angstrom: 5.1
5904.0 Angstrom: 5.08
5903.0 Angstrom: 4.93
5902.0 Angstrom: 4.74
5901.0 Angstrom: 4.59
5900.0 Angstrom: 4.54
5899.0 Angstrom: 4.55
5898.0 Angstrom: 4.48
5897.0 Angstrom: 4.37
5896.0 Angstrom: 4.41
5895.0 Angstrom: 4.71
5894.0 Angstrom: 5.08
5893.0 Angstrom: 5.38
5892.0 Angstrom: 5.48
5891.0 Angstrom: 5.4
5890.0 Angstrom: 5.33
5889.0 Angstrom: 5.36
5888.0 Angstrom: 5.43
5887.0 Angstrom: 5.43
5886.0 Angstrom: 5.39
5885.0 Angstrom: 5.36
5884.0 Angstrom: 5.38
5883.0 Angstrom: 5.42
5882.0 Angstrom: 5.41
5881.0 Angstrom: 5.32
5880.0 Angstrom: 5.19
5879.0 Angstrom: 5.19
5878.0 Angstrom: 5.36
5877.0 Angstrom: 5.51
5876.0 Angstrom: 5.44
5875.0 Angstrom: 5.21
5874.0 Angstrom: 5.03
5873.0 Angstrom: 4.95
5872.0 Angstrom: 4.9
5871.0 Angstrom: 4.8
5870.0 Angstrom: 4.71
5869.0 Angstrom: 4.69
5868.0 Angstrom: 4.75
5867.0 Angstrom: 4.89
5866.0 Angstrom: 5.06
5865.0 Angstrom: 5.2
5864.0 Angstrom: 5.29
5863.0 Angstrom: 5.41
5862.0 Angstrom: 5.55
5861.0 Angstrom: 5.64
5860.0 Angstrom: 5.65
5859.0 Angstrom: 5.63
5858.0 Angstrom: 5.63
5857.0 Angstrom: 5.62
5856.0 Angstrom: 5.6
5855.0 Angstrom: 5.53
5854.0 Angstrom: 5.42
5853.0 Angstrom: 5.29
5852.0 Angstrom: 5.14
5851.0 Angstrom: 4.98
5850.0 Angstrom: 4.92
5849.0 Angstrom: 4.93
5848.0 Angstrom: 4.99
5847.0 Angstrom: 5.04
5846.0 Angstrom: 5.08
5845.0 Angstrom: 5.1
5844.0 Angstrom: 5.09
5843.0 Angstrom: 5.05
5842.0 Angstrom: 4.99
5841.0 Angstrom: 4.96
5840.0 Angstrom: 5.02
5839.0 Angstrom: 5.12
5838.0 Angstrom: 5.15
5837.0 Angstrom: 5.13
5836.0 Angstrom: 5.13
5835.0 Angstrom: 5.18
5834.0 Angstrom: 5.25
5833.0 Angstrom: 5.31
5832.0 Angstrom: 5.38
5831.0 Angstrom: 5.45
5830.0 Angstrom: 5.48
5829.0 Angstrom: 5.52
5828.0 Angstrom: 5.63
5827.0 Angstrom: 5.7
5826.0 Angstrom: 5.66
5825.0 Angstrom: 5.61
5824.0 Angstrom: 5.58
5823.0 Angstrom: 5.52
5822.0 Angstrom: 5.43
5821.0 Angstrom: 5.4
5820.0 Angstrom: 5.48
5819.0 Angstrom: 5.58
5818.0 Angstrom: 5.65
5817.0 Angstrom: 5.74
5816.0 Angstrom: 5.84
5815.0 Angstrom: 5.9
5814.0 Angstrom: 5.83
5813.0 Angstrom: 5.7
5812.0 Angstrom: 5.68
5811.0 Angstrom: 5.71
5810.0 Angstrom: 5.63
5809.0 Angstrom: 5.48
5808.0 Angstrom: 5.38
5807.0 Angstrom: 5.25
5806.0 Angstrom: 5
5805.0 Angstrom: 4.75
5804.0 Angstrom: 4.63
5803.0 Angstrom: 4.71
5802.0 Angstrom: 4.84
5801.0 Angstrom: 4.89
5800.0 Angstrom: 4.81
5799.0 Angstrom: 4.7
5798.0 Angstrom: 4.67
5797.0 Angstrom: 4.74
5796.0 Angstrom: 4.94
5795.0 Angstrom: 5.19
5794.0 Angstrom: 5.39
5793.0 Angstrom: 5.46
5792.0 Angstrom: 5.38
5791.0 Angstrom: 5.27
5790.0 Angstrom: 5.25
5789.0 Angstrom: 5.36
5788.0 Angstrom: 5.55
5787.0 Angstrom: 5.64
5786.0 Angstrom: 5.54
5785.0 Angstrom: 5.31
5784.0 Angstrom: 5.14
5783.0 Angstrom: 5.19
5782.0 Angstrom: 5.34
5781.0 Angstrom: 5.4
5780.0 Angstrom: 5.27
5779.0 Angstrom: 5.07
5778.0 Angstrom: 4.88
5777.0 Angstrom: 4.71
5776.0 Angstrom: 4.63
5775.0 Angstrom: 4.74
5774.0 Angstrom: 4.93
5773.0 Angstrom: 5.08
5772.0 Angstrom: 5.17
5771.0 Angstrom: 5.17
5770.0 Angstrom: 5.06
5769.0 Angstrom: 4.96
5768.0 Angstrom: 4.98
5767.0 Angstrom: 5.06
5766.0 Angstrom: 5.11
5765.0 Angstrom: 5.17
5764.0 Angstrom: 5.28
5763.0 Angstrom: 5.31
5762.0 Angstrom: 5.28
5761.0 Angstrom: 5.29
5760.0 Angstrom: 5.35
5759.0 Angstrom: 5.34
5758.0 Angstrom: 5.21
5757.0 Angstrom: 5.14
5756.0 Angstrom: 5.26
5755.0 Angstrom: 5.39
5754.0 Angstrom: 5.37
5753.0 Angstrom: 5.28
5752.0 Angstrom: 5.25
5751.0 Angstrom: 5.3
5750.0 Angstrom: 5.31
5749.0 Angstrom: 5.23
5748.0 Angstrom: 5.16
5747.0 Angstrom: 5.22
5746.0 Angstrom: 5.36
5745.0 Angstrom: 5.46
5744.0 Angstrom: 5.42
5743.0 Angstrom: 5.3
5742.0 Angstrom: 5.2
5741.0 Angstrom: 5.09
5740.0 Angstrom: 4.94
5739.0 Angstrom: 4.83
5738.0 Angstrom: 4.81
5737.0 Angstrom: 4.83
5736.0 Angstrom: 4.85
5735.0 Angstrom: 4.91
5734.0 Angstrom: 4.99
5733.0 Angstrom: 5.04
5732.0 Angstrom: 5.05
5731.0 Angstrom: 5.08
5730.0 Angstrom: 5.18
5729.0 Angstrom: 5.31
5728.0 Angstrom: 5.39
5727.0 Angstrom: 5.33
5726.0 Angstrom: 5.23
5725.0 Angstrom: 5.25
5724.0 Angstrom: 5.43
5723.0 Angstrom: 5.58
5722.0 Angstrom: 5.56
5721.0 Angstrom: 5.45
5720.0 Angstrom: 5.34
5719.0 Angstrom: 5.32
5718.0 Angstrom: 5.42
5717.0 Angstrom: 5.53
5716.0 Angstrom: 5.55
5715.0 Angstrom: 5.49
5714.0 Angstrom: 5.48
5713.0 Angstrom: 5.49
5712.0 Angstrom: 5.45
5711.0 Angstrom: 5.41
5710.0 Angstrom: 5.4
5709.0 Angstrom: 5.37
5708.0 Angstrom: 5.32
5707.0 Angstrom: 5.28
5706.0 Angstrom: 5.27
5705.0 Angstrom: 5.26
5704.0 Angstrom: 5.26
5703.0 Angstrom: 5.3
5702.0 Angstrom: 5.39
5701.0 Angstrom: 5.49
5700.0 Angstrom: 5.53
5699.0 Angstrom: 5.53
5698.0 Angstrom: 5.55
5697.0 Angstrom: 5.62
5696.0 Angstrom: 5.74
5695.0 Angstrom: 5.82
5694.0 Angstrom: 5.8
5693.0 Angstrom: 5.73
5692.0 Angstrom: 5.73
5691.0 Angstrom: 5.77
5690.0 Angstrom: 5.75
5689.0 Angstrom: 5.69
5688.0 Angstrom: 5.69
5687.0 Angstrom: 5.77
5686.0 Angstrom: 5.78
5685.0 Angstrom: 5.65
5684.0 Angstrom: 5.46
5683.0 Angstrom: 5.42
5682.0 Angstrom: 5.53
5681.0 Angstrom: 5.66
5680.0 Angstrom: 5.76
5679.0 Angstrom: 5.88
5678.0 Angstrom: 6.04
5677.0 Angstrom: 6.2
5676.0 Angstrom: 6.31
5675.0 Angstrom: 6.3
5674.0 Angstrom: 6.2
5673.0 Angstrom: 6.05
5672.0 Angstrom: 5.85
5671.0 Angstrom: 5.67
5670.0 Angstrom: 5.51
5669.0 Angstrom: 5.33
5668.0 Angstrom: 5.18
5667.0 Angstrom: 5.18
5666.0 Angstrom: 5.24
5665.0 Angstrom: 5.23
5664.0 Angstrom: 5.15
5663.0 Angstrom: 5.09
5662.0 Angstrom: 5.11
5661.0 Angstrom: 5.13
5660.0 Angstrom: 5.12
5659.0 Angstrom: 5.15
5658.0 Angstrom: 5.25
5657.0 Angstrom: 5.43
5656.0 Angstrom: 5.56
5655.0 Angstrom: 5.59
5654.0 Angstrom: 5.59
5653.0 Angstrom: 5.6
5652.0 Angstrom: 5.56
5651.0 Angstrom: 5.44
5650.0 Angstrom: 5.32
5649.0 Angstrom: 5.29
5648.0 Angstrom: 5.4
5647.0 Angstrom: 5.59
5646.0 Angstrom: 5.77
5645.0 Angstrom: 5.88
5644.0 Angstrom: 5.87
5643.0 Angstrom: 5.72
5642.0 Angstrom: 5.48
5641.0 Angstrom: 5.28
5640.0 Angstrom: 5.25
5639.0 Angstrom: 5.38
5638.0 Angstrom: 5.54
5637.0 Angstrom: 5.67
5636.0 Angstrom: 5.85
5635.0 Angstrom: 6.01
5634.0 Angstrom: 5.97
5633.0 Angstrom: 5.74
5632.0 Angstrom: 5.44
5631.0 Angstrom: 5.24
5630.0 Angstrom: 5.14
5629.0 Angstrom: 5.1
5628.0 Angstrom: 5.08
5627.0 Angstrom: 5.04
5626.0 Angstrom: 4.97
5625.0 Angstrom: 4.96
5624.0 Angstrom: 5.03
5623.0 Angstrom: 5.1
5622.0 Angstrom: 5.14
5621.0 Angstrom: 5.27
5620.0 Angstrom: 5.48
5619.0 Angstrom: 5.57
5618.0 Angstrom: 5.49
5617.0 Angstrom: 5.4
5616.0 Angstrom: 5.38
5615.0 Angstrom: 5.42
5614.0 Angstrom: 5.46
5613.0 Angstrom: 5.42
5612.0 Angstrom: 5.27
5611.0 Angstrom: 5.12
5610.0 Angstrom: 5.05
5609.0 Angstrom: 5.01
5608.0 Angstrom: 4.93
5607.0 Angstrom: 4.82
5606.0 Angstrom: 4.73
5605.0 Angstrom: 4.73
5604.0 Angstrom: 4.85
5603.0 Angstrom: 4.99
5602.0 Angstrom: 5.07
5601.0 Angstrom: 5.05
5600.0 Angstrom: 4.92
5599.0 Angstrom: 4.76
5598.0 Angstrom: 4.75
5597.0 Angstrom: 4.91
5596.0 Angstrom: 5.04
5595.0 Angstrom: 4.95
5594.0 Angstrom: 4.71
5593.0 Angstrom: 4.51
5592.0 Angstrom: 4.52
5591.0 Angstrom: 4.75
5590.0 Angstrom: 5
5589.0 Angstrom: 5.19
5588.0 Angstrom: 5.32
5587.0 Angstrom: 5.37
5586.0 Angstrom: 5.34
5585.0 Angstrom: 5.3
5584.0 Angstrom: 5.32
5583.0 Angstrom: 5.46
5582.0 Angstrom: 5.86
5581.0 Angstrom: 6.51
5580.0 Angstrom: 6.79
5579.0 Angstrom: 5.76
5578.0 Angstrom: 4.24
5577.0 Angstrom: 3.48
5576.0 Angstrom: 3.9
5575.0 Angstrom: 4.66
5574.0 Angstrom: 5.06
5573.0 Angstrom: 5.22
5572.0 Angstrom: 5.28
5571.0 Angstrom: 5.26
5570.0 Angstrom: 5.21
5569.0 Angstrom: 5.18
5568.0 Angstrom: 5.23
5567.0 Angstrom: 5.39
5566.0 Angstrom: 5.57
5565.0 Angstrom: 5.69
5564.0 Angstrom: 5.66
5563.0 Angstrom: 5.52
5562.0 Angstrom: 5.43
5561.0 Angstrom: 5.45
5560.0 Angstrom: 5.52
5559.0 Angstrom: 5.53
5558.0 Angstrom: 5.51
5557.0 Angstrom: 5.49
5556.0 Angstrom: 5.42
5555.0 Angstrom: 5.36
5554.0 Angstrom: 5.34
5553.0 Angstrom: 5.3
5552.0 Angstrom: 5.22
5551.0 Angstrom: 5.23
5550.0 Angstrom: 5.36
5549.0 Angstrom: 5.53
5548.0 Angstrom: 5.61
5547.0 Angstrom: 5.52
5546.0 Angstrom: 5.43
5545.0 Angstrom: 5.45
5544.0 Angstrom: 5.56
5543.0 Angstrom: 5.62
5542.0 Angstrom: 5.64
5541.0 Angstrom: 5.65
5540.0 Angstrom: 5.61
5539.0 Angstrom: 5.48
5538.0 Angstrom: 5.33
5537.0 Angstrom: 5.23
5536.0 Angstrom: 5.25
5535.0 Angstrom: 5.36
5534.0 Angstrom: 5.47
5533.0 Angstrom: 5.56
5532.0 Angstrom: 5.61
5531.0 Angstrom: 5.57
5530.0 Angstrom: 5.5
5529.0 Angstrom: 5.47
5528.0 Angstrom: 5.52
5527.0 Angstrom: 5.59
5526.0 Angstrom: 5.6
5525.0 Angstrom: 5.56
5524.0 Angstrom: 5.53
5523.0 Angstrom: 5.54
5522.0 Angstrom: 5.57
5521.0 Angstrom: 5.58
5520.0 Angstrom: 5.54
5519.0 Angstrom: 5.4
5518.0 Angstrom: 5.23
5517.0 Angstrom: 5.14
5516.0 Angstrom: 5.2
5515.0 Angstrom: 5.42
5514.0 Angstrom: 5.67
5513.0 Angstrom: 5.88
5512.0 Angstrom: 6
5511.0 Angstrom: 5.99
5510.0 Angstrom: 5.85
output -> -0.04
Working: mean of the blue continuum 5.37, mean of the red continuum 5.21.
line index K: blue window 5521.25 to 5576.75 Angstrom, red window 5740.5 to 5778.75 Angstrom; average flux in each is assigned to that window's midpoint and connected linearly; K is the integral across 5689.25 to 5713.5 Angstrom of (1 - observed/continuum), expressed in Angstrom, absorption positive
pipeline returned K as -1.30 Angstrom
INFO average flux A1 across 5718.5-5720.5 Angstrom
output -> 5.33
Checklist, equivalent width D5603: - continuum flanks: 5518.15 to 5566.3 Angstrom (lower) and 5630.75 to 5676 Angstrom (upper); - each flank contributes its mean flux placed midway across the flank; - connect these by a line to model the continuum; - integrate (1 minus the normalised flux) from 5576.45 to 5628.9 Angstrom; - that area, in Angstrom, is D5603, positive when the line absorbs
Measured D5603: 3.6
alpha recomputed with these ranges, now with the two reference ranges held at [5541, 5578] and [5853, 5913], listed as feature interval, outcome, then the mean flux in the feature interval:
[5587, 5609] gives 0.082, 4.89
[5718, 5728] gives -0.032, 5.39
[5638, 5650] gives -0.054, 5.53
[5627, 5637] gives -0.046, 5.49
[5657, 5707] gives -0.065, 5.57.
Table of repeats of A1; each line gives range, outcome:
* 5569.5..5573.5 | 5.24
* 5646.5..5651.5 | 5.41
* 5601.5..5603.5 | 5.03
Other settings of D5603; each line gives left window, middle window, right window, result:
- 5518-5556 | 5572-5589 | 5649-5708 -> 0.8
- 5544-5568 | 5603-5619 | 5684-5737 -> 0.9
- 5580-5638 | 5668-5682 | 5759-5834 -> -1.7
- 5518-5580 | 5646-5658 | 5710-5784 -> -0.5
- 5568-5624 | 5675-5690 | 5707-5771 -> -1.7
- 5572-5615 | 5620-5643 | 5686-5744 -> -0.9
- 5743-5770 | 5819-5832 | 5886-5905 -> -1.1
